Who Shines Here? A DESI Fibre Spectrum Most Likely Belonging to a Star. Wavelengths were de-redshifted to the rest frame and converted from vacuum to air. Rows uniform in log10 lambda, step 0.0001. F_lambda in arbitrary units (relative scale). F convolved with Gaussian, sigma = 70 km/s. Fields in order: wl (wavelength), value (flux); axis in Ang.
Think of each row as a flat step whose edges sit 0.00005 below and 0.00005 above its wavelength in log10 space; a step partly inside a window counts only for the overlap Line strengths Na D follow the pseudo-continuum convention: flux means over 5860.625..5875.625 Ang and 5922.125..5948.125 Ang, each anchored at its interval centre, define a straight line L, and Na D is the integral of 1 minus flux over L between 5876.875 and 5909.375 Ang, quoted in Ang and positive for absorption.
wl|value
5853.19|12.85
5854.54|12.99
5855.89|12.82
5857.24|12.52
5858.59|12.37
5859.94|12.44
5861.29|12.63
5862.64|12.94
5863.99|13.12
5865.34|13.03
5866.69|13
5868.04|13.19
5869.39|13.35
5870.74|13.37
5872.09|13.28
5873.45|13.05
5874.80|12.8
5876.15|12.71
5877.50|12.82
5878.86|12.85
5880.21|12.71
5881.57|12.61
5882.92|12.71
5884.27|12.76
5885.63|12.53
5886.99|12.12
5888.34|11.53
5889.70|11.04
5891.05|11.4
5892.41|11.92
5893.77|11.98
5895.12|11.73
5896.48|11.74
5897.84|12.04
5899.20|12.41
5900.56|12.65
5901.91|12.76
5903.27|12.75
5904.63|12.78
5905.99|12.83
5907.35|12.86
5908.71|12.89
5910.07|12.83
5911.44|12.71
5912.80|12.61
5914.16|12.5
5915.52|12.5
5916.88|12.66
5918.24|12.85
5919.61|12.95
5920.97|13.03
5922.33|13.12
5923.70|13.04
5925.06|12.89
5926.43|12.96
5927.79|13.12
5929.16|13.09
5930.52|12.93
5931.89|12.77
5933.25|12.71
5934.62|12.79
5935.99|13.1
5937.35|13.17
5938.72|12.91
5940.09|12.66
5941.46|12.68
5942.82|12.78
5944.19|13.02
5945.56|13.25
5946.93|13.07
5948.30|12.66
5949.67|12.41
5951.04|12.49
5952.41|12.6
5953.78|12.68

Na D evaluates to 1.7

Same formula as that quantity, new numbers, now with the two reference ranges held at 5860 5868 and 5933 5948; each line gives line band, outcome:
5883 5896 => 1.01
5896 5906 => 0.34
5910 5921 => 0.18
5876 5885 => 0.13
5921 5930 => -0.08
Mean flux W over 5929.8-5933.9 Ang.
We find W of 12.8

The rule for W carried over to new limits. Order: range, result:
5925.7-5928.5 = 13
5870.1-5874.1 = 13.2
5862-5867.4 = 13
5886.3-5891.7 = 11.5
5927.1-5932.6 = 13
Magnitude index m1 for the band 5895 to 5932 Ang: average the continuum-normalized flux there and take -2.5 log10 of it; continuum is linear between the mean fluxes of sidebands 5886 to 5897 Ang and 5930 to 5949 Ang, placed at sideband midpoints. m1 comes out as -0.04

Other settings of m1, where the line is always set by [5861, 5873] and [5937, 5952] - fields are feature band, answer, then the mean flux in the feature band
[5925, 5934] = 0.00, 12.9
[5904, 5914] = 0.02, 12.8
